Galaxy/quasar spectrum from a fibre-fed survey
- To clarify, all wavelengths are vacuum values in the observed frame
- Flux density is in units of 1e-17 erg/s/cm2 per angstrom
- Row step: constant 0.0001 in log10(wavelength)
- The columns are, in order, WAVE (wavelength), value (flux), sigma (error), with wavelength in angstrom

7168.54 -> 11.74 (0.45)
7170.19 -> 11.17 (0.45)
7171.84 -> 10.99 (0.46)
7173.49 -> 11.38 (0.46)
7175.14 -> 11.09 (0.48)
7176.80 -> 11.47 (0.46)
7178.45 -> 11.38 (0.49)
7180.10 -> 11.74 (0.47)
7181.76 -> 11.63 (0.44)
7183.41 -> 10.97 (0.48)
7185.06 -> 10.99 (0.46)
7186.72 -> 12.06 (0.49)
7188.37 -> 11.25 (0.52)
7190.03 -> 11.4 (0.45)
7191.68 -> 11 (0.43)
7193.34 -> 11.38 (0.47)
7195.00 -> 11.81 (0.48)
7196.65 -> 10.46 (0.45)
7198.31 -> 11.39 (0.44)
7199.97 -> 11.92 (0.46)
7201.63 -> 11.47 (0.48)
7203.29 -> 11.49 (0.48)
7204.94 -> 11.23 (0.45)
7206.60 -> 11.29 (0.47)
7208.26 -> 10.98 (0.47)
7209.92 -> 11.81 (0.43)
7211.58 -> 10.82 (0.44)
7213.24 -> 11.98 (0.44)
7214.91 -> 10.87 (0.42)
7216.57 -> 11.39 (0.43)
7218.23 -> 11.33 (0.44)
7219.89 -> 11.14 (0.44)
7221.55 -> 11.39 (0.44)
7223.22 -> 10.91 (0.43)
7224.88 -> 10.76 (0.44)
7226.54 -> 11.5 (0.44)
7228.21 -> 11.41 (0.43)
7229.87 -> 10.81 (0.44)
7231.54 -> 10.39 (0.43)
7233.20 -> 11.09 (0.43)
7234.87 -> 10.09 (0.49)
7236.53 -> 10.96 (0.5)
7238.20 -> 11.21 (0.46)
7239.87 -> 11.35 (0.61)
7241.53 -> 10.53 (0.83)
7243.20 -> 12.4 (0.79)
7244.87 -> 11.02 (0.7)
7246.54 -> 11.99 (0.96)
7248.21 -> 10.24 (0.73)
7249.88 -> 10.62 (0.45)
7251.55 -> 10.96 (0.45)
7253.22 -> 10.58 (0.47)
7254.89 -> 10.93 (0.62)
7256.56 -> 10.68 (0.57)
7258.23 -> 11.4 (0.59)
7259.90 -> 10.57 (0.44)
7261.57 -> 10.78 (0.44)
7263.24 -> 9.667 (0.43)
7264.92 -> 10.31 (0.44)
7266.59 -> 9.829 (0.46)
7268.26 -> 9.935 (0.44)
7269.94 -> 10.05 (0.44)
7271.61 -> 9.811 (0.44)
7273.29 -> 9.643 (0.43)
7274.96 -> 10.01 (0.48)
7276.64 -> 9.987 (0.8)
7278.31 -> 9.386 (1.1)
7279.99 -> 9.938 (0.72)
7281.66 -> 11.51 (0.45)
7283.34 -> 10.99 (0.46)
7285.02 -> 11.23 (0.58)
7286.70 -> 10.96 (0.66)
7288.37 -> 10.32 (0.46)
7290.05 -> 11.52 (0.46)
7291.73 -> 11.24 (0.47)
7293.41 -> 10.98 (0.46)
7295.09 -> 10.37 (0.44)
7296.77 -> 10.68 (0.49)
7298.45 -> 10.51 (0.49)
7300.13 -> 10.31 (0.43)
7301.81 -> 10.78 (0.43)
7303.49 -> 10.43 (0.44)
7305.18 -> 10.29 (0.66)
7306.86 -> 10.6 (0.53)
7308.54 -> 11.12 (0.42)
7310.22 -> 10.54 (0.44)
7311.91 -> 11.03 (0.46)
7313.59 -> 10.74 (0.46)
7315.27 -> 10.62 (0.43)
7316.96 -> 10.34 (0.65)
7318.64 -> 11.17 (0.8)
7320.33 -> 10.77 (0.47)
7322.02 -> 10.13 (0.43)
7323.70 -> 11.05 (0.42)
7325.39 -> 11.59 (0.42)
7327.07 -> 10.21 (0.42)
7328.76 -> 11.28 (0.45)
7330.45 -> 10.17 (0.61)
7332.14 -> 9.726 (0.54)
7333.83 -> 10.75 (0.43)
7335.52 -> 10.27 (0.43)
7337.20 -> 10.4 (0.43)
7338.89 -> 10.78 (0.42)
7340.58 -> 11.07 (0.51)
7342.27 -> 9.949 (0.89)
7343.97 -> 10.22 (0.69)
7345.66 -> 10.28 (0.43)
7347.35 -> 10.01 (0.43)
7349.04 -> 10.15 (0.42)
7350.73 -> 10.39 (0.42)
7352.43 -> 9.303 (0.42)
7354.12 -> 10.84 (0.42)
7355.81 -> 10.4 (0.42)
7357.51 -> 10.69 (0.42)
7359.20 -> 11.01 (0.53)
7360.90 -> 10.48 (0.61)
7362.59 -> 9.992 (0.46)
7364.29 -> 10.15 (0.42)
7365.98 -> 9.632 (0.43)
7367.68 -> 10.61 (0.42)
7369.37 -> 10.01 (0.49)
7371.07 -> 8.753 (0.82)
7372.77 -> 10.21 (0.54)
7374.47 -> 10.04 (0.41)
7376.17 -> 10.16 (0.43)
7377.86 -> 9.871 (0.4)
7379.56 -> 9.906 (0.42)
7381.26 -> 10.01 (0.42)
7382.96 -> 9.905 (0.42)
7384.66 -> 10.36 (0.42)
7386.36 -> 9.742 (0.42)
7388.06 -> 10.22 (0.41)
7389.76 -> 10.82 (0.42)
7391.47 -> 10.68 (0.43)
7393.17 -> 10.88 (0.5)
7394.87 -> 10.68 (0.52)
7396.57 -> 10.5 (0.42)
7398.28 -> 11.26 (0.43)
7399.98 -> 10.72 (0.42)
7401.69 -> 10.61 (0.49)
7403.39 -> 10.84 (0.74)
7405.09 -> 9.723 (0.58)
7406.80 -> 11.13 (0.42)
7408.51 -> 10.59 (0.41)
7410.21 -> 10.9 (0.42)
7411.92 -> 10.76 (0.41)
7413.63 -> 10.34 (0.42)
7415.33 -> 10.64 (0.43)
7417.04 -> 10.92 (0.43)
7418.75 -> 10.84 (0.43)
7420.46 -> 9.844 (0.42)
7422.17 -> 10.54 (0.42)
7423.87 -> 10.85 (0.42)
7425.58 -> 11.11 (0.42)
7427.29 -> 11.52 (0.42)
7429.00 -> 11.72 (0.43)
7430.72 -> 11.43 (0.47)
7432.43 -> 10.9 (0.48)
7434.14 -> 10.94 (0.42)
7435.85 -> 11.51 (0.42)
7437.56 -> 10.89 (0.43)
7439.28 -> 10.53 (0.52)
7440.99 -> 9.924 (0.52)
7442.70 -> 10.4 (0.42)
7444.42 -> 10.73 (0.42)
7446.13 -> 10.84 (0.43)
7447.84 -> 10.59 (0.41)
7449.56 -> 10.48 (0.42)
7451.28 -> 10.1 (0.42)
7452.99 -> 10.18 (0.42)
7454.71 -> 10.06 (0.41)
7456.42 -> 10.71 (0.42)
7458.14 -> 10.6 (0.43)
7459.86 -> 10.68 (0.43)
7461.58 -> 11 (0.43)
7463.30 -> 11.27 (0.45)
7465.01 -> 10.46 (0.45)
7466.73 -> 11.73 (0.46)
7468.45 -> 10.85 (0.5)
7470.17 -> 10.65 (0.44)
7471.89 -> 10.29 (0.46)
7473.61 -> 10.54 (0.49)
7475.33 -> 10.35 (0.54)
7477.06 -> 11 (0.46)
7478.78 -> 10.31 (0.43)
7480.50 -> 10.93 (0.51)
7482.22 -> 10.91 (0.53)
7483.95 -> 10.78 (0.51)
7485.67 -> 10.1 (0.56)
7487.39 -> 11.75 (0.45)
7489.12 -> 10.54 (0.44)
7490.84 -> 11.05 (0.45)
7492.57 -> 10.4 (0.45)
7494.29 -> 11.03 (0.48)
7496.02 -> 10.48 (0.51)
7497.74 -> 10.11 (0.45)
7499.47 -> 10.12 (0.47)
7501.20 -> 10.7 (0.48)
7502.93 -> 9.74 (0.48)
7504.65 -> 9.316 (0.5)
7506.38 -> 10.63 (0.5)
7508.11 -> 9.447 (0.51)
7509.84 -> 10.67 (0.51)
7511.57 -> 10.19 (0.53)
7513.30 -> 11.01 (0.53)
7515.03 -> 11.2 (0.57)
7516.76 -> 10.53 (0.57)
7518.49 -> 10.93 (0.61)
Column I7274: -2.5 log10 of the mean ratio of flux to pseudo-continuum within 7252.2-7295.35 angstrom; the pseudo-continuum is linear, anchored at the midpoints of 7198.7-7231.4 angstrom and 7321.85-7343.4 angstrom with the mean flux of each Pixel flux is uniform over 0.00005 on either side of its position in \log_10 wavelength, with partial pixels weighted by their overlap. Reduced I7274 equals 0.04 mag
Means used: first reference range 11.3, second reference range 10.6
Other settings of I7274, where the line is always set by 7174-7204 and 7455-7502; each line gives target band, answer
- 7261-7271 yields 0.12 mag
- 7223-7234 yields 0.03 mag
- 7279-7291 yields 0.02 mag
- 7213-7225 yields 0.01 mag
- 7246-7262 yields 0.04 mag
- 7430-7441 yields -0.01 mag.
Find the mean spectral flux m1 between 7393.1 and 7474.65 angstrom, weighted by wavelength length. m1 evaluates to 10.7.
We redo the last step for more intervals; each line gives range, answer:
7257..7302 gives 10.5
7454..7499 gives 10.7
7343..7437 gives 10.5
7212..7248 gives 11.1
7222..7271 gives 10.8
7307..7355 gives 10.5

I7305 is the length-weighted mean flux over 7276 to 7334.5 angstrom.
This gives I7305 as 10.7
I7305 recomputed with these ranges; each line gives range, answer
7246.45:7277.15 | 10.4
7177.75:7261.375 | 11.2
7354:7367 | 10.4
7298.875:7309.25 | 10.6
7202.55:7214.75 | 11.3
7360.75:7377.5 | 9.99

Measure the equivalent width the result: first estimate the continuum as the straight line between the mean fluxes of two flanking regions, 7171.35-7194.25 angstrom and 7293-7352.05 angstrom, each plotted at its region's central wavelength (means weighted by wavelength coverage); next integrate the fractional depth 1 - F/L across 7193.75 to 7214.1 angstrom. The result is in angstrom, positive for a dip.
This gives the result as -0.30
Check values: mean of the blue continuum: 11.3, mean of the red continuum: 10.5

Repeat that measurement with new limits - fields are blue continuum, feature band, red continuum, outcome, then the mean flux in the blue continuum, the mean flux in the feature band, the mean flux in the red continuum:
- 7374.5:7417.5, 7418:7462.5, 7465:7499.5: -0.57 angstrom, 10.5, 10.7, 10.7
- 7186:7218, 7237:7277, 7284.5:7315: 1.49 angstrom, 11.4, 10.6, 10.8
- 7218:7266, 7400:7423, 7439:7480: 0.16 angstrom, 10.9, 10.6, 10.6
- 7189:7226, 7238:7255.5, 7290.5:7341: -0.02 angstrom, 11.3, 11.1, 10.7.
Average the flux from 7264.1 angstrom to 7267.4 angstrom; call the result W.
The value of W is 10.1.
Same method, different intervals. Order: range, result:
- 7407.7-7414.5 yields 10.7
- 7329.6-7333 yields 9.94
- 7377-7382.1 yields 9.94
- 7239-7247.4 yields 11.4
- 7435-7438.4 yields 11.2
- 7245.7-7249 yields 11.1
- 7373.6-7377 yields 10.1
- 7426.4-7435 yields 11.3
